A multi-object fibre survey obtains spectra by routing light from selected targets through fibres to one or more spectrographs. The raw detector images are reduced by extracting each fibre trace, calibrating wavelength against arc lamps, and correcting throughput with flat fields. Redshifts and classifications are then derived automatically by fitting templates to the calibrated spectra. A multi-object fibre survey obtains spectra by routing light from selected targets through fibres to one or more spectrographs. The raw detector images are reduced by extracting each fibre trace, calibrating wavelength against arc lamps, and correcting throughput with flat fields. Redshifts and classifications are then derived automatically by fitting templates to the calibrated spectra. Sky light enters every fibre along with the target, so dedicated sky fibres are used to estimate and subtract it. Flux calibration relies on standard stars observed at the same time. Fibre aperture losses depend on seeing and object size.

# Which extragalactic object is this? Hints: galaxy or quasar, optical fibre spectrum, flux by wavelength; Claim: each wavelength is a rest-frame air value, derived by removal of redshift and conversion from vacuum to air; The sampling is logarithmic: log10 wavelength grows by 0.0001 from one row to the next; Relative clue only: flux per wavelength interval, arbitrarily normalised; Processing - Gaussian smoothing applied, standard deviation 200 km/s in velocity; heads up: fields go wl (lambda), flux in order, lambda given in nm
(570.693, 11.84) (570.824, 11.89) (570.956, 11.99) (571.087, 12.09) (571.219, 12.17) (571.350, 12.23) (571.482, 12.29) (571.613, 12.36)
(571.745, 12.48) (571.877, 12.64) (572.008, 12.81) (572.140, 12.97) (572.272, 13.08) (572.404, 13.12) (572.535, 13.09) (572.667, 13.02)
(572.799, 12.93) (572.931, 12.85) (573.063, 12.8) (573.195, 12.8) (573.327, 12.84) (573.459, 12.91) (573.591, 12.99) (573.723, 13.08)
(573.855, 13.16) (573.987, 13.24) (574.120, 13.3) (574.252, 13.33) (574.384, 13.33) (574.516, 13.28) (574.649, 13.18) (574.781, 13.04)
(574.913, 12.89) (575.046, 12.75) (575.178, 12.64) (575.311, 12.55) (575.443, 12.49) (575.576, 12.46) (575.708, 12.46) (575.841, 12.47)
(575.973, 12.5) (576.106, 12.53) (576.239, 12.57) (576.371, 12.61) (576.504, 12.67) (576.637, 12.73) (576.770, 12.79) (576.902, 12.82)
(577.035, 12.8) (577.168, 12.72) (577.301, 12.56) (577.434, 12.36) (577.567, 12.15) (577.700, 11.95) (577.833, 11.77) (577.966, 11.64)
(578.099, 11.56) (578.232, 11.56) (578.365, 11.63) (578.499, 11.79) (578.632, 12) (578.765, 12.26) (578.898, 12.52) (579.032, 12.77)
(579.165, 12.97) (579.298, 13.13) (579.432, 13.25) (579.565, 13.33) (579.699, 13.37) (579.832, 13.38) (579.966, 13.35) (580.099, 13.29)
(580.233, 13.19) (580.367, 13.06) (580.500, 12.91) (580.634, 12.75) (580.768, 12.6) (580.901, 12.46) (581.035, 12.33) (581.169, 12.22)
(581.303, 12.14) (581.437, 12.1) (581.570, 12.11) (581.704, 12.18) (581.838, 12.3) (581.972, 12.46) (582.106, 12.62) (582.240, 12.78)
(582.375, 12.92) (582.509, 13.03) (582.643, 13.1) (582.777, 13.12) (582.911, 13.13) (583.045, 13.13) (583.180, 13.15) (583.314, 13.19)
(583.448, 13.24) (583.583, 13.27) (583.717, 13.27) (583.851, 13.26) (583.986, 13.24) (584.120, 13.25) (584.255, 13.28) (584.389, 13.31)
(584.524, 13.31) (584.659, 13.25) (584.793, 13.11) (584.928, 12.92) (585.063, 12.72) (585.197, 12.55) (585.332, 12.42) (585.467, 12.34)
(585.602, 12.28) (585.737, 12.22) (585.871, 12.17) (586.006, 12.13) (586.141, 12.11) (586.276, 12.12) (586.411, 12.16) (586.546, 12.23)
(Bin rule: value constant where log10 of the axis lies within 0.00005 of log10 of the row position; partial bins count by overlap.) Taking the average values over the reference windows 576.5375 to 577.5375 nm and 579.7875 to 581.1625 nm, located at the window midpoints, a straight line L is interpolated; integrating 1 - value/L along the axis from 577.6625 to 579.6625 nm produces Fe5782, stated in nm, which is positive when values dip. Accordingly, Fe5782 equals 0.07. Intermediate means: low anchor 12.7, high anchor 12.9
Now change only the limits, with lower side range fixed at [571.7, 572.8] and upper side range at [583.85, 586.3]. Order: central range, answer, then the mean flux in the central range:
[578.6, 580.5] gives -0.03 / 13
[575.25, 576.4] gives 0.03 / 12.5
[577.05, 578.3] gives 0.08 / 12.1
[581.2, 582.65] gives 0.03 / 12.5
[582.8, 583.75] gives -0.03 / 13.2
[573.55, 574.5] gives -0.02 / 13.2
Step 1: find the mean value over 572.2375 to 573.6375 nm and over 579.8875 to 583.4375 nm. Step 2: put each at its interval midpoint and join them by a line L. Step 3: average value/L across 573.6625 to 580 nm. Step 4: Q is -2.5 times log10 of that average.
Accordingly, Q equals 0.02 mag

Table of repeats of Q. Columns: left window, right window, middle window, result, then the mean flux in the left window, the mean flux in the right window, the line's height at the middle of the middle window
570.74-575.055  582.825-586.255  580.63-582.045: 0.05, 12.8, 12.9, 12.9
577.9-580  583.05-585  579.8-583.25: 0.01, 12.5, 13.2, 12.9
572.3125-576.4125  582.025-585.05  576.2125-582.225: 0.04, 12.9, 13.1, 13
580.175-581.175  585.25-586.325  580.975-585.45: -0.03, 12.7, 12.2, 12.5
